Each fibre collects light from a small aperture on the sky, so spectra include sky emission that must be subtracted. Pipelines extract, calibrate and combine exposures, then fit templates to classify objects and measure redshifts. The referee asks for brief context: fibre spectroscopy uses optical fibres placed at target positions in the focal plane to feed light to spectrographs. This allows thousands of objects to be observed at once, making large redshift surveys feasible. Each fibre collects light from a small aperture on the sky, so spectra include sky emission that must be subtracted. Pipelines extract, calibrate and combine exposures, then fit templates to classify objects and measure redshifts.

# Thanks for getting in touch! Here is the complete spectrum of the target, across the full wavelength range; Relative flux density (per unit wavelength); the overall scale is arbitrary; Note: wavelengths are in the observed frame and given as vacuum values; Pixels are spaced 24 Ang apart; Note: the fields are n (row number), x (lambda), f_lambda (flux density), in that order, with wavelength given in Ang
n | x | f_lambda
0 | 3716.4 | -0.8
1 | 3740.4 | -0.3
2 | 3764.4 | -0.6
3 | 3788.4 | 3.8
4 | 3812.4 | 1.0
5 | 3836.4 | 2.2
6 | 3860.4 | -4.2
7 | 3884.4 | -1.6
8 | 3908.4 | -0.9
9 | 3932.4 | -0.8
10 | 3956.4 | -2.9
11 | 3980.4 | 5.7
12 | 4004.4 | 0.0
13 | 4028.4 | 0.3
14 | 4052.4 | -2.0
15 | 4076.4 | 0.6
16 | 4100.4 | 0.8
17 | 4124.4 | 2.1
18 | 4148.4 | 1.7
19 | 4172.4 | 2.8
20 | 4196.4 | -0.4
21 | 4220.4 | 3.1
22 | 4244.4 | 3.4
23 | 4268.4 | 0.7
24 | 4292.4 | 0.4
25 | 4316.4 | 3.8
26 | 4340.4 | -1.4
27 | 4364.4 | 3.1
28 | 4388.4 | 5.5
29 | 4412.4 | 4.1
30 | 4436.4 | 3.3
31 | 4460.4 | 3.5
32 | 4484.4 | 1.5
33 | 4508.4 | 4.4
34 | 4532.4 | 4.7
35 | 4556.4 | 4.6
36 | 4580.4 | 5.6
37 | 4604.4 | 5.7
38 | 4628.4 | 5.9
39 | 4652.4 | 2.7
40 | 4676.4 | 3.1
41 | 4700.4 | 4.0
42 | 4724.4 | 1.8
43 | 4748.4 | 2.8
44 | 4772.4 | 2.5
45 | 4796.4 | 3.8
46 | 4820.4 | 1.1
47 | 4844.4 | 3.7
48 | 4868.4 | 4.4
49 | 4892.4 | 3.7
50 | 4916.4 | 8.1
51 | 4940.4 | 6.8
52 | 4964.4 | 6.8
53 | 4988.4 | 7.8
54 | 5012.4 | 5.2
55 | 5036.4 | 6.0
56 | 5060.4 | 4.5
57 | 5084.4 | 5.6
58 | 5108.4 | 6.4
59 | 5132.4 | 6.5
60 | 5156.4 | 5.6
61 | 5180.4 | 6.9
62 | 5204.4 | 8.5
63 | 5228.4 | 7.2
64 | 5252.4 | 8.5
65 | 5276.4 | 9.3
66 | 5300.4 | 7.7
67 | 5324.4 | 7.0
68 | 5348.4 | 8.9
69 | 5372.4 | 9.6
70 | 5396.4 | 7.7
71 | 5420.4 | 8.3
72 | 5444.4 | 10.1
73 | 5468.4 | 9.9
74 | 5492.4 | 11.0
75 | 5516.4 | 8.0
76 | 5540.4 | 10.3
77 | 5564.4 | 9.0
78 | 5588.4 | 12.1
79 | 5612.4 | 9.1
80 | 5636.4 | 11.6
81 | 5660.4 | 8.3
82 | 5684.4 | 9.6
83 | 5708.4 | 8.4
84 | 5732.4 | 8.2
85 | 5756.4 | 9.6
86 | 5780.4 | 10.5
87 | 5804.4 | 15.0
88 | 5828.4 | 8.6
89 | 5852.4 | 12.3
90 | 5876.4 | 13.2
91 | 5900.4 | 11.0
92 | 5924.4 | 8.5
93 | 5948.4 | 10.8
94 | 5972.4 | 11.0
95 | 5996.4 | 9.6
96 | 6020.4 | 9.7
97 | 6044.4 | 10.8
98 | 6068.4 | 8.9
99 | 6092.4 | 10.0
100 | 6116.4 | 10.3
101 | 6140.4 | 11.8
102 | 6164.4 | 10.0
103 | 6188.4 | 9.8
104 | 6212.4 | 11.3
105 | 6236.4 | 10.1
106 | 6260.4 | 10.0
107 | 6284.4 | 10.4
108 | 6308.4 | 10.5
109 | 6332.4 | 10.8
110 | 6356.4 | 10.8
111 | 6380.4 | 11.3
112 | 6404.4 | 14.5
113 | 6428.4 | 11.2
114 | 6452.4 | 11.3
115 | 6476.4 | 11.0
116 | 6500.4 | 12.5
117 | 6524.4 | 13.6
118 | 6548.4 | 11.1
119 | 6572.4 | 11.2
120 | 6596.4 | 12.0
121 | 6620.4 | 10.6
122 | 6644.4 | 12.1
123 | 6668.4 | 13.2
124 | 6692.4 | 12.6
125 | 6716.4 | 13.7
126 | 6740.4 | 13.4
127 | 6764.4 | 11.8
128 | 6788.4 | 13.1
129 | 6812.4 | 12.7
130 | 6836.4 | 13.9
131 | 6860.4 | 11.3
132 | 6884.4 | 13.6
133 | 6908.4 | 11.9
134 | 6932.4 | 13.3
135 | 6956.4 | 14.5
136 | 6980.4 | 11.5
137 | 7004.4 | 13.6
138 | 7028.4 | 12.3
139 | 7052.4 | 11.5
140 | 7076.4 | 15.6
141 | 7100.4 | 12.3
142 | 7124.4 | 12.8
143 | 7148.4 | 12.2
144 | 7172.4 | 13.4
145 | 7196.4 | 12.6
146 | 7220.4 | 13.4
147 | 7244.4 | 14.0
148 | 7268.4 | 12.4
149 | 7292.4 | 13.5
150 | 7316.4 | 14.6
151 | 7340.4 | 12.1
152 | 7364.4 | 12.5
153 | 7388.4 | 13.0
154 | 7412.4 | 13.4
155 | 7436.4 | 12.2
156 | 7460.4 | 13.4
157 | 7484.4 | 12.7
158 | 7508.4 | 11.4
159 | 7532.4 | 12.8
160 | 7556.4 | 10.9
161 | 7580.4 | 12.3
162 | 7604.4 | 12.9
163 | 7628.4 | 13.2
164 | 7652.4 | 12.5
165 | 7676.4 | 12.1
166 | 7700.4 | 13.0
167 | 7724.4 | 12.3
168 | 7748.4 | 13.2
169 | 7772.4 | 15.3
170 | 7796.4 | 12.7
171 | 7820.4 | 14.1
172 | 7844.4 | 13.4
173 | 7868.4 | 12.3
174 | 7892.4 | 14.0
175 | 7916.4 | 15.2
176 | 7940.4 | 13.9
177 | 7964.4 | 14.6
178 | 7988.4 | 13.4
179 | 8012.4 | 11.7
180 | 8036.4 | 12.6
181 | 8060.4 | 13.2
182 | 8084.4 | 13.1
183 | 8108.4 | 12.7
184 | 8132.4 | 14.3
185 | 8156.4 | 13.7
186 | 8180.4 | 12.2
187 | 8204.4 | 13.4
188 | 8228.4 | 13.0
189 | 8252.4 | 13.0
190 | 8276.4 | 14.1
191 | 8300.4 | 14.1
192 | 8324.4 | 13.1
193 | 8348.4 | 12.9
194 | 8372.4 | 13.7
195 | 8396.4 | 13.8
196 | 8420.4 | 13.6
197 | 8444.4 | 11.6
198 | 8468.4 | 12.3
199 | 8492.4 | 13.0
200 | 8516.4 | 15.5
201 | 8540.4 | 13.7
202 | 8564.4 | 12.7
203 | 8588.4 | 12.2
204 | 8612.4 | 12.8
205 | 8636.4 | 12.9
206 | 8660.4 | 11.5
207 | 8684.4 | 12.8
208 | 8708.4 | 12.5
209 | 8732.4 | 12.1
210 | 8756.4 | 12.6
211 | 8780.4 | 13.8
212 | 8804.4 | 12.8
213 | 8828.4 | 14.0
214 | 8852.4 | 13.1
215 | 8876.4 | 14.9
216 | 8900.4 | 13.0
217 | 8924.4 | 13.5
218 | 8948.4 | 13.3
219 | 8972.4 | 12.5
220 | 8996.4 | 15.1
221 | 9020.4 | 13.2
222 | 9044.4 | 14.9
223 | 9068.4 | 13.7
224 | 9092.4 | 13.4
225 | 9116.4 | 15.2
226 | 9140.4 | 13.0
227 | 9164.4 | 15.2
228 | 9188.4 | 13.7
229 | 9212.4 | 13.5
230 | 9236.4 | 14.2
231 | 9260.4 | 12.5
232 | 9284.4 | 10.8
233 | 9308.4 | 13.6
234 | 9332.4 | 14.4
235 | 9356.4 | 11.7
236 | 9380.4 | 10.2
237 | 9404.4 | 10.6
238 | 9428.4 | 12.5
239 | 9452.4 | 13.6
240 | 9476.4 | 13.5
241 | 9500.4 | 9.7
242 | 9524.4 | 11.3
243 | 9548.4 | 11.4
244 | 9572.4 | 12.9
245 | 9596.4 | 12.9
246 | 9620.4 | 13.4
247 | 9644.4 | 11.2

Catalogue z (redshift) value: 0.212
